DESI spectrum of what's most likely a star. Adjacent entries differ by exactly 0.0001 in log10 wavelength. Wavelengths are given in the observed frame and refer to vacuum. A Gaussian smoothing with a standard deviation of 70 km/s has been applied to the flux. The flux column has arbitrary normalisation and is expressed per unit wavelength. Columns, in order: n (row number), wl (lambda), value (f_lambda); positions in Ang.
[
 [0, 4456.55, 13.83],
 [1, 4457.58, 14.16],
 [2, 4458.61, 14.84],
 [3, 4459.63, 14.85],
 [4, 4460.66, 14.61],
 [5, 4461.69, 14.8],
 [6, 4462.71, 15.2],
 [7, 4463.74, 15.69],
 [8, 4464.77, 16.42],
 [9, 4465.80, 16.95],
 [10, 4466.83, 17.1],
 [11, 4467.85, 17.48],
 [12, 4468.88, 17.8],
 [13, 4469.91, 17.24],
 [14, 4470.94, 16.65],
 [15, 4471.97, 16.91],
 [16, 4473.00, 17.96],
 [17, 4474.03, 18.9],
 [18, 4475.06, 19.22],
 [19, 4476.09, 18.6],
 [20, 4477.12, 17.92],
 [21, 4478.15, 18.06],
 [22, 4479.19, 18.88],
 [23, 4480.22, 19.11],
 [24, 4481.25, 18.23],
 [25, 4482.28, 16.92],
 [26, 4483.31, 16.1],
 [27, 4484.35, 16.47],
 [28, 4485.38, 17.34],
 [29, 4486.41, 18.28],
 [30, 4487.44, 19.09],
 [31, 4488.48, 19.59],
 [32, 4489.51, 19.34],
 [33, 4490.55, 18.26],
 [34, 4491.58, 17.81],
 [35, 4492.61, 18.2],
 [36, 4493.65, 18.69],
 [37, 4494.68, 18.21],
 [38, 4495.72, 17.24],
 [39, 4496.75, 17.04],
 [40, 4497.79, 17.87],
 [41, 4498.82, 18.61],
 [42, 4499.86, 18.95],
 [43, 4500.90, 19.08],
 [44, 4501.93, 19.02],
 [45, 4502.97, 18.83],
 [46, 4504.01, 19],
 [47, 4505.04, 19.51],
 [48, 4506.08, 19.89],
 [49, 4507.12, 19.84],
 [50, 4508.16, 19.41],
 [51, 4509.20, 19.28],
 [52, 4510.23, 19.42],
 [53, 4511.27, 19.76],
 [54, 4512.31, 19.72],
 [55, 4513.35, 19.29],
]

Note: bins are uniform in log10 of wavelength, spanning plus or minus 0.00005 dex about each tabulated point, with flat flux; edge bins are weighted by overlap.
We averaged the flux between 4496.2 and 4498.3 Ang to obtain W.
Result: 17.5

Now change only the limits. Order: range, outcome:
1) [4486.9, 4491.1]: 19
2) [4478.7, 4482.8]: 18.3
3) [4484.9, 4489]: 18.6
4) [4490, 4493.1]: 18.1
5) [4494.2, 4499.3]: 17.8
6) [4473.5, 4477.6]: 18.7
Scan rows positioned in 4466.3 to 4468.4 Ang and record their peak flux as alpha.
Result 17.48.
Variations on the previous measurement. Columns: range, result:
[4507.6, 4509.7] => 19.41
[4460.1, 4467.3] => 17.1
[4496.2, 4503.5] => 19.08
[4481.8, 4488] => 19.09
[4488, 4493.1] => 19.59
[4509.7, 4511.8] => 19.76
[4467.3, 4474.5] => 18.9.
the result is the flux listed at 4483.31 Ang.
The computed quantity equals 16.1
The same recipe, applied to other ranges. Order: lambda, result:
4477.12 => 17.92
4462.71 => 15.2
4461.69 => 14.8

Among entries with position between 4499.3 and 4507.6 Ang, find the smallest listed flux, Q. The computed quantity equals 18.83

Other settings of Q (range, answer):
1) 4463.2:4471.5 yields 15.69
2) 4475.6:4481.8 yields 17.92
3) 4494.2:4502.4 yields 17.04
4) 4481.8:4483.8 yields 16.1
